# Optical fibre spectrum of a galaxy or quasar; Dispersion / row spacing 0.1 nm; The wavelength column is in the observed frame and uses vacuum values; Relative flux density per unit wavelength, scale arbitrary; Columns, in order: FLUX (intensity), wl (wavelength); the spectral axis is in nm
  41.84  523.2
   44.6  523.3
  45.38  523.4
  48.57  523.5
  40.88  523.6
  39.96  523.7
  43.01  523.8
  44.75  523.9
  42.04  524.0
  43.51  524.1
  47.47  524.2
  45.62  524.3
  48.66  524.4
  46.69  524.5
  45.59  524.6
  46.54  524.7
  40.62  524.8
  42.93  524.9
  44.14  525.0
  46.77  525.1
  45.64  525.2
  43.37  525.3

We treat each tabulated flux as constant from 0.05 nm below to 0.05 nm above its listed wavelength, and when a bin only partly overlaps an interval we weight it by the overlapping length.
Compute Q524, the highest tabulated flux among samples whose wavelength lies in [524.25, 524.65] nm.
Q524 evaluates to 48.66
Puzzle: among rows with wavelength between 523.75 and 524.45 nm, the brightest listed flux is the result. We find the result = 48.66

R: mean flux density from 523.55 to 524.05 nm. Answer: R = 42.1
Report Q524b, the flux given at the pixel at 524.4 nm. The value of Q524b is 48.66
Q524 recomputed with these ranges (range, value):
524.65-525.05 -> 46.54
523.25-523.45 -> 45.38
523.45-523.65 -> 48.57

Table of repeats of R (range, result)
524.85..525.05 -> 43.5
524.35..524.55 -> 47.7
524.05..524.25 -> 45.5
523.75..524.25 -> 44.2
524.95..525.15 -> 45.5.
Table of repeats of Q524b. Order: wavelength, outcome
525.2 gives 45.64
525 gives 44.14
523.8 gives 43.01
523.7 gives 39.96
